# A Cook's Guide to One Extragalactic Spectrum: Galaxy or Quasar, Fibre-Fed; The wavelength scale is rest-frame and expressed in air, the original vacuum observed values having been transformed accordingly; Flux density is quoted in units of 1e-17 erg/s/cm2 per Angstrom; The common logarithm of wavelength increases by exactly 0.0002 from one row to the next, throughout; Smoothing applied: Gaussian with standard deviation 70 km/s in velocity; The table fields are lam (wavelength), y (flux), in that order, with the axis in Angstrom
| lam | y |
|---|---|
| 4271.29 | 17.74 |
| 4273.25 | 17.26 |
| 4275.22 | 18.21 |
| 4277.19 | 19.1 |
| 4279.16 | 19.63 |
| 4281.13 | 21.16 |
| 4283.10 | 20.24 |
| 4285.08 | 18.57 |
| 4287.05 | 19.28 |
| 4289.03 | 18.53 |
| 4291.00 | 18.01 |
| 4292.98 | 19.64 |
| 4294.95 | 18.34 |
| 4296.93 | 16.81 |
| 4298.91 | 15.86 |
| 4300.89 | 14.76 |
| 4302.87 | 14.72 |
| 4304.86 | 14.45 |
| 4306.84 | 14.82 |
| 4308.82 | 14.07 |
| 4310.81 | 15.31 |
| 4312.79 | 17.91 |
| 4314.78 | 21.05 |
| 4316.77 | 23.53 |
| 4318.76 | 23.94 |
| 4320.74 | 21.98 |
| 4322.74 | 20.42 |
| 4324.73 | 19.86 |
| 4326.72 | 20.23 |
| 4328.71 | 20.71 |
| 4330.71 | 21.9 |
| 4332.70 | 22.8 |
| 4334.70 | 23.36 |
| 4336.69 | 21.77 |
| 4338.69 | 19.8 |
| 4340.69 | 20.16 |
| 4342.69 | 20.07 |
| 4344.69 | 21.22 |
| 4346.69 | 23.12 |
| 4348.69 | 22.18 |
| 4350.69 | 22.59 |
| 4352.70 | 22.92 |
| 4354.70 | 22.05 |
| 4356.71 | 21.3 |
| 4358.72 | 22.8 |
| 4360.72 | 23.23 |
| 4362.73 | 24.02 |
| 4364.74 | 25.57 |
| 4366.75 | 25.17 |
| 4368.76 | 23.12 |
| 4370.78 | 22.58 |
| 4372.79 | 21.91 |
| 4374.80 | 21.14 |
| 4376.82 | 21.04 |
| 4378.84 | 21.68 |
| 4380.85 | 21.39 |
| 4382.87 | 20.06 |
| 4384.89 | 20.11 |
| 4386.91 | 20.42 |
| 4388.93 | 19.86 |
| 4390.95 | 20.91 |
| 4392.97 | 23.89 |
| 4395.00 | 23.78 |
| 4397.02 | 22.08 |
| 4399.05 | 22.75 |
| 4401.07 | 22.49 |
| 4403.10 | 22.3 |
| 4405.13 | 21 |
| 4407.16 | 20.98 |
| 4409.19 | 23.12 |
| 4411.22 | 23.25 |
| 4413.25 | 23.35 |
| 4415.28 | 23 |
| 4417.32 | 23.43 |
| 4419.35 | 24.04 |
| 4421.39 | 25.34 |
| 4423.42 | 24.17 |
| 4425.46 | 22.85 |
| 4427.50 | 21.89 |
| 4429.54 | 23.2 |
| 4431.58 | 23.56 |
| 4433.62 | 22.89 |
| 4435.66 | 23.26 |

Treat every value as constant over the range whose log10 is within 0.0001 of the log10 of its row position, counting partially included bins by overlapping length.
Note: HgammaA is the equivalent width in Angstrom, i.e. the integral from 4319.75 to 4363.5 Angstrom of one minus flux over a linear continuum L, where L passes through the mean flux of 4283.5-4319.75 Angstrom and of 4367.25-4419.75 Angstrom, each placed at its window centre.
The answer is -4.63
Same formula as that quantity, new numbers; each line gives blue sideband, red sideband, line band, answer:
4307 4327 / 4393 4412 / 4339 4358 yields -0.9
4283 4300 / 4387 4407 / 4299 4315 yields 2.7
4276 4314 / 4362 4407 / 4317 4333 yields -2.1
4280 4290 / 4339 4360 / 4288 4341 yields 4.0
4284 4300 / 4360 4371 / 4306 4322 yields 0.6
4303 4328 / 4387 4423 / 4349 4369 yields -2.5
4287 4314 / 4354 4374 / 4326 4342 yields -1.0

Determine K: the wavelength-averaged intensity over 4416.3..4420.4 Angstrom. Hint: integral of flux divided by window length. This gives 23.7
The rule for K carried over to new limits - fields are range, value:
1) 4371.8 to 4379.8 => 21.4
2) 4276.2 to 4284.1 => 20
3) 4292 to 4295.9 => 19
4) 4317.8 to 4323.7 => 22.1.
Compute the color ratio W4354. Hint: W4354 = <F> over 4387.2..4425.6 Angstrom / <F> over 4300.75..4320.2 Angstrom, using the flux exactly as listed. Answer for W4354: 1.3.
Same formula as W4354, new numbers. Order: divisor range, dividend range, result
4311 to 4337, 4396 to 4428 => 1.07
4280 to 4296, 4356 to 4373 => 1.22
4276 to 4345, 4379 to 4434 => 1.17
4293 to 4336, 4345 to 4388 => 1.18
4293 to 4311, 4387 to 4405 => 1.41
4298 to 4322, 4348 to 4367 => 1.30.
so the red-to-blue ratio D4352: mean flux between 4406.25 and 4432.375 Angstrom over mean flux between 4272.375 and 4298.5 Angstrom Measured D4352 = 1.2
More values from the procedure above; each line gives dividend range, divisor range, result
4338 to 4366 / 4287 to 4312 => 1.36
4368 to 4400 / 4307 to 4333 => 1.08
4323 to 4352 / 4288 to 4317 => 1.26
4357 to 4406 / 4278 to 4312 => 1.28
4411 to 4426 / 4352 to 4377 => 1.04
